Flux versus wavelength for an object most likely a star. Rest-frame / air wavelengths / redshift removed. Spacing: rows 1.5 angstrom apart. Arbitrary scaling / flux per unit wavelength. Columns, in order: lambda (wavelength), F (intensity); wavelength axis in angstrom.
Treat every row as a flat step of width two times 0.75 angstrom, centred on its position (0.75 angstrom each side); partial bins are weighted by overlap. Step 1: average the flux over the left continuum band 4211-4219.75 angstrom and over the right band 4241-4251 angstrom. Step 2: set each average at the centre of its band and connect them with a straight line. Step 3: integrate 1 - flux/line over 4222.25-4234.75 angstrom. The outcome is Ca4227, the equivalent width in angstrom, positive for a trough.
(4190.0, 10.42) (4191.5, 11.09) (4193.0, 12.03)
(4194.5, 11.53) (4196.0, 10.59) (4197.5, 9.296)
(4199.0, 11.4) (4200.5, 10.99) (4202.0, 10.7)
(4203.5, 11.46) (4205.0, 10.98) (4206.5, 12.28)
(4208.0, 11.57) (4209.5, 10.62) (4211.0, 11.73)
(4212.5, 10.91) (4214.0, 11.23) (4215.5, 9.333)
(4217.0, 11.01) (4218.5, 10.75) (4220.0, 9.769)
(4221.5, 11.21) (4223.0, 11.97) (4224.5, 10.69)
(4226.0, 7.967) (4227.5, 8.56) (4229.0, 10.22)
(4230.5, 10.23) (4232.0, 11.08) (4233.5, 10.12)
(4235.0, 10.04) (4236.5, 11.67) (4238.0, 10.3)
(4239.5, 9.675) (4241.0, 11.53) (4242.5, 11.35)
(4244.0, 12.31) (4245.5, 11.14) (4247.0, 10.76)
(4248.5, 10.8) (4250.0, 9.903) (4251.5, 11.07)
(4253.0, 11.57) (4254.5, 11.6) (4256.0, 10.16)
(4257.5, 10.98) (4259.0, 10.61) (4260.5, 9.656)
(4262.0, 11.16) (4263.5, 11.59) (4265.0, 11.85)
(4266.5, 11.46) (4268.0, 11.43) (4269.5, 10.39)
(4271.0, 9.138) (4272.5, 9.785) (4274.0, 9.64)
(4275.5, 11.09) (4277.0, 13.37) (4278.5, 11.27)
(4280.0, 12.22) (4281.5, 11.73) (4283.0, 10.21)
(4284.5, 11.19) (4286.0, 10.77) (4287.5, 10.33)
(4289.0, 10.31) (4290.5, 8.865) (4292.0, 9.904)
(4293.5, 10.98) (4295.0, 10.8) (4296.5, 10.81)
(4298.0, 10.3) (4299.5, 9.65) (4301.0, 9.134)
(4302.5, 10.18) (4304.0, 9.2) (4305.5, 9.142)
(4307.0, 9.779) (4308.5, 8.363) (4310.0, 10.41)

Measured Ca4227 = 0.9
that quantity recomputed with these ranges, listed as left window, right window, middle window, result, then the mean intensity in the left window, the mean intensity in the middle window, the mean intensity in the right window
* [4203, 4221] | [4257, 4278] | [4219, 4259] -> 1.0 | 11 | 10.6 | 10.9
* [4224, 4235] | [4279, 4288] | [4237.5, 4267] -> -1.7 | 9.83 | 11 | 11.1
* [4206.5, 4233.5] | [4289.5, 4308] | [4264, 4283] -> -1.9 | 10.6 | 11.1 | 9.88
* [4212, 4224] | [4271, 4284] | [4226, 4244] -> 0.7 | 10.8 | 10.4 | 11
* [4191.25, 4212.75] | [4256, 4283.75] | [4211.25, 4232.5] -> 1.4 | 11.2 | 10.4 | 11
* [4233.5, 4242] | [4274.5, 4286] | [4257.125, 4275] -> 0.9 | 10.6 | 10.6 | 11.5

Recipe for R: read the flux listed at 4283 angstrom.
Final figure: 10.21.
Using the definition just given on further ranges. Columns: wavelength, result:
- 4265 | 11.85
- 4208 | 11.57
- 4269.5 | 10.39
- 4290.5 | 8.865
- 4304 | 9.2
